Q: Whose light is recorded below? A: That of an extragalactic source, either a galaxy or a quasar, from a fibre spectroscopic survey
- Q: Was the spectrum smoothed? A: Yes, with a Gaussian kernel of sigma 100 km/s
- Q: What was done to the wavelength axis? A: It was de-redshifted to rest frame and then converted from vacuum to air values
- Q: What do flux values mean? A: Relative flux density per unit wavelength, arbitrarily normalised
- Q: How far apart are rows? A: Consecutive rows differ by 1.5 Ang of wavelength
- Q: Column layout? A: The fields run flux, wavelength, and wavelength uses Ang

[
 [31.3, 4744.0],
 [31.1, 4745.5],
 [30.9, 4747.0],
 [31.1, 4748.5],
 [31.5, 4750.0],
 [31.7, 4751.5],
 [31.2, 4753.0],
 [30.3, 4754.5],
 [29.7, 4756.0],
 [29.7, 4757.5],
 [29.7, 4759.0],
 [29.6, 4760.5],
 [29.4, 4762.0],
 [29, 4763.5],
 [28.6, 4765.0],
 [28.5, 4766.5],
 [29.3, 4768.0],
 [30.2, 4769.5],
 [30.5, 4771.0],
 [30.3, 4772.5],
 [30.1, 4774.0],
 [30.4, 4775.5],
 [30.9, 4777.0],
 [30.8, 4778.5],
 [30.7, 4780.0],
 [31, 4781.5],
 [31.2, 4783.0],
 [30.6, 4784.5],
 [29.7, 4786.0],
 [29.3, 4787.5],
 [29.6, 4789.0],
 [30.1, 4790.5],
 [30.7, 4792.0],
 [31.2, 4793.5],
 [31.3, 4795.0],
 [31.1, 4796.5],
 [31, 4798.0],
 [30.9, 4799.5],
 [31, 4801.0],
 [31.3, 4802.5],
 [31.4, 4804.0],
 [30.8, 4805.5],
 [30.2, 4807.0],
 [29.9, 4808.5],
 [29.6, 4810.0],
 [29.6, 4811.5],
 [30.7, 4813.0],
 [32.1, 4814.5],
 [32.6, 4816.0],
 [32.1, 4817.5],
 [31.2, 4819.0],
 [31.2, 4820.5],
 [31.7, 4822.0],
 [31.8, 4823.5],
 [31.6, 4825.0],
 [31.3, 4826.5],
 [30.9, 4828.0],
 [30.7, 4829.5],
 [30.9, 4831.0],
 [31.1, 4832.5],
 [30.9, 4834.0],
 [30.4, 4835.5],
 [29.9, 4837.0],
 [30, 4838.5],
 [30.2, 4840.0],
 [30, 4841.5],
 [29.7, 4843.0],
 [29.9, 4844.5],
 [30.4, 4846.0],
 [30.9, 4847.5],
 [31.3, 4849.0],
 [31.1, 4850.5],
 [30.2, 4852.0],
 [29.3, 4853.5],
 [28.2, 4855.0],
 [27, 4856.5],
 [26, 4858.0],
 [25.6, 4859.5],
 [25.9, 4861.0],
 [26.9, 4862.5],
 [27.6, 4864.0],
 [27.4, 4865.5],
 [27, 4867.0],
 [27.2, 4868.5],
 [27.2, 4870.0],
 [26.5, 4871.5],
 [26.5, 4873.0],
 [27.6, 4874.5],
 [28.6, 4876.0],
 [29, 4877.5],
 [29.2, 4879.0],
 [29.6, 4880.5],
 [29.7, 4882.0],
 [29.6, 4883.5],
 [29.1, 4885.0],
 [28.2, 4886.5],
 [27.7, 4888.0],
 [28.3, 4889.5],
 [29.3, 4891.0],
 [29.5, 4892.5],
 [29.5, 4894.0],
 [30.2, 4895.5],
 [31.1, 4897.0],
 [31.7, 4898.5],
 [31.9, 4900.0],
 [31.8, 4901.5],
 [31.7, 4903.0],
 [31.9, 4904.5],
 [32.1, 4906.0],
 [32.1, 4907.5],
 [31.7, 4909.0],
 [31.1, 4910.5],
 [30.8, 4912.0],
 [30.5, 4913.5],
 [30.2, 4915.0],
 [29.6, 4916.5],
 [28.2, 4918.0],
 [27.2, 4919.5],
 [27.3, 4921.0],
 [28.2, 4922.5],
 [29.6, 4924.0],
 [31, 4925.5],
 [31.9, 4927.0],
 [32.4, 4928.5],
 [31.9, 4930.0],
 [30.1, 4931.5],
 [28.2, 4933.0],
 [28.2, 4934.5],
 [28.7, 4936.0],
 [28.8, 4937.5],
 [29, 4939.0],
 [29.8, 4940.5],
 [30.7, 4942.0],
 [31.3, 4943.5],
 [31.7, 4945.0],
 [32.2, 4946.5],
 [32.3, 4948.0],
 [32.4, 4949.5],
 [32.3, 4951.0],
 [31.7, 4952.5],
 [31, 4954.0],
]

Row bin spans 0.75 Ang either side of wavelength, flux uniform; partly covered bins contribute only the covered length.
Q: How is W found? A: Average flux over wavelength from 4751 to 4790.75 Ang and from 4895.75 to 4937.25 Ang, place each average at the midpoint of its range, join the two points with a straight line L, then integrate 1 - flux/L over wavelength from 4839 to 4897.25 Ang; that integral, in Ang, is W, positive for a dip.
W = 3.1 Ang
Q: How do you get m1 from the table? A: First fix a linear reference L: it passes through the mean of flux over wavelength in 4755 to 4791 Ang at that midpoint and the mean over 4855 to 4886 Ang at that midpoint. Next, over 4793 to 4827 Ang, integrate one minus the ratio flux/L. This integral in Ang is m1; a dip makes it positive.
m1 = -2.4 Ang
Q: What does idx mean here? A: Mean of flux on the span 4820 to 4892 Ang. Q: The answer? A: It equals 29.2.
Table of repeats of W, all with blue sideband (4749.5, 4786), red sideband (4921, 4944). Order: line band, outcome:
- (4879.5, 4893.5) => 0.4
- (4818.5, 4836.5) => -0.6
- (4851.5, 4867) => 1.4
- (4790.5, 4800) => -0.3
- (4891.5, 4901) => -0.2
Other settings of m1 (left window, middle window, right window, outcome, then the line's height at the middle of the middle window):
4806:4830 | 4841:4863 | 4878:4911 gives 1.36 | 30.7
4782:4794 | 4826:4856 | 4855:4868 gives -2.78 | 27.8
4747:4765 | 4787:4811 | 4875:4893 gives -0.64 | 29.8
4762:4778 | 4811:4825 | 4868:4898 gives -1.03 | 29.3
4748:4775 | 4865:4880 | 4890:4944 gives 1.25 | 30.2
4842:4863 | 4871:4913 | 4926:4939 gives -0.71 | 29.4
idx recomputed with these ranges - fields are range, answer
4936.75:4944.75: 30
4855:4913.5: 29.1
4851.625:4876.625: 27.3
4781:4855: 30.7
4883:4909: 30.4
